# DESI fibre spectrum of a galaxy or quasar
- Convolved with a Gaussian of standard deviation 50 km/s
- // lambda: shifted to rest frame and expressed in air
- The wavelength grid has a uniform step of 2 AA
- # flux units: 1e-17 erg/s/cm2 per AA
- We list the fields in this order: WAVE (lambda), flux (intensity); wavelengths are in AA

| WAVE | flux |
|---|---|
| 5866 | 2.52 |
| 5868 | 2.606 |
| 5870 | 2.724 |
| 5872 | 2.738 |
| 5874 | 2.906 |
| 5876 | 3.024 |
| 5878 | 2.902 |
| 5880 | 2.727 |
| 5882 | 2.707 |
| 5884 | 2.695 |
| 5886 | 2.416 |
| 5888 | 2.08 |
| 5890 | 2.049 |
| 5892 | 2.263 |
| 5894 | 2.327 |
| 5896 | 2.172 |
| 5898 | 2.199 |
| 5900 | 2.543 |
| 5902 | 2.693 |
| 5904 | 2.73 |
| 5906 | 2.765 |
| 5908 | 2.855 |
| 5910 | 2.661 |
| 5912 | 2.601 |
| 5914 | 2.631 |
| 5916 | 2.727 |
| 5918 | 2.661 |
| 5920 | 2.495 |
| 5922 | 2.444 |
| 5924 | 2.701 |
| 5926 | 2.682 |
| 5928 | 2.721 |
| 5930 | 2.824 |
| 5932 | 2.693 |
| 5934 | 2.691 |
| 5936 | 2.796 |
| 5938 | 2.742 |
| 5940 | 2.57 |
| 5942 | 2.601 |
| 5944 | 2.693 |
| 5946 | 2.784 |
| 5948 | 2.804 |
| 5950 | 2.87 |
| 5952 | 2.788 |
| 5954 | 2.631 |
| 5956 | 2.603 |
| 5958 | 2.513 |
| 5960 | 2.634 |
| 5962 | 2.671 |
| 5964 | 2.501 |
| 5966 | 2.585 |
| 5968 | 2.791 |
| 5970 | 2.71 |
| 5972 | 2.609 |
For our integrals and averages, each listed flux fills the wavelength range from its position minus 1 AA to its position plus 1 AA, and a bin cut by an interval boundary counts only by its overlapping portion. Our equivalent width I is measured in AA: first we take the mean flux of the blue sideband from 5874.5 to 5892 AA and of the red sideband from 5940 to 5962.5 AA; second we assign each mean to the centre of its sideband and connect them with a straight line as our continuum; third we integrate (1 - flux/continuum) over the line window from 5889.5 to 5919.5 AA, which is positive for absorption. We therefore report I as 0.8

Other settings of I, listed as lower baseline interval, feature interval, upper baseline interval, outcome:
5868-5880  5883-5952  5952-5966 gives 2.9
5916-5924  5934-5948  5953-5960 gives -0.6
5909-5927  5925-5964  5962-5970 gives -0.9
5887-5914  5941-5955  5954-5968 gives -0.9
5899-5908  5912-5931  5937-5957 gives 0.4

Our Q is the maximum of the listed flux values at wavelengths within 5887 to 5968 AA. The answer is 2.87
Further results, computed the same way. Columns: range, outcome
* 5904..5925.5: 2.855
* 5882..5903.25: 2.707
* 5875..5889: 3.024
